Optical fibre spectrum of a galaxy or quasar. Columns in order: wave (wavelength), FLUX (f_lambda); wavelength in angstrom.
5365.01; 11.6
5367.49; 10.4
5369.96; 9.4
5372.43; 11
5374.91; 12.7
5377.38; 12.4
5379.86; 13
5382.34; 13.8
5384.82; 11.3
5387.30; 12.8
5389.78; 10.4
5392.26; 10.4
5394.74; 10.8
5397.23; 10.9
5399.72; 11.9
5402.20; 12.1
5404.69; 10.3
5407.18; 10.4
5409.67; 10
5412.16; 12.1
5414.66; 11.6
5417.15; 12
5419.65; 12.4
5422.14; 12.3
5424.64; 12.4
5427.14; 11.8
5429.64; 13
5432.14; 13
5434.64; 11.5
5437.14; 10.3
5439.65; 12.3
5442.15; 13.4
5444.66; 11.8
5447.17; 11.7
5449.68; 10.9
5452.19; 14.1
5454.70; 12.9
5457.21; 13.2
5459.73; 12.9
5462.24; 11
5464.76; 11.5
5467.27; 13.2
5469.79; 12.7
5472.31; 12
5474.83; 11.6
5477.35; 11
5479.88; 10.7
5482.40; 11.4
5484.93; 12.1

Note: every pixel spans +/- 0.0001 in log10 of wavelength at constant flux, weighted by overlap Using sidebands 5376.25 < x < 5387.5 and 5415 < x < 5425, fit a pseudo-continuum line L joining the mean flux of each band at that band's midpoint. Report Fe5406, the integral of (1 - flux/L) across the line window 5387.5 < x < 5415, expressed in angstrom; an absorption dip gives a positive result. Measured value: 3.1 angstrom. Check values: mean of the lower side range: 12.6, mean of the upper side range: 12.2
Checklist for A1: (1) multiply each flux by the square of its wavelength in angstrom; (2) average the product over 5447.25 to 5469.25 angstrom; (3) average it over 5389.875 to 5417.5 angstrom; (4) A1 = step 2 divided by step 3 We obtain 1.14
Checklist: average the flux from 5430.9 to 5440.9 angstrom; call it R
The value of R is 11.8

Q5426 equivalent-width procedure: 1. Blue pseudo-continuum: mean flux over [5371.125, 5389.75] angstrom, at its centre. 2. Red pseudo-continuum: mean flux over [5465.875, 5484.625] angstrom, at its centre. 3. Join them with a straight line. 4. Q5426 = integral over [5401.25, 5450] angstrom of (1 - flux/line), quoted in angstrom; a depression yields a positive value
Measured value 1.12 angstrom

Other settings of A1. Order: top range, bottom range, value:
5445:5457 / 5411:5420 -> 1.05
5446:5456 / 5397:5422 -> 1.10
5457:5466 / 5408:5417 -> 1.08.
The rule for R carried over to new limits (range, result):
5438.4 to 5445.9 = 12.5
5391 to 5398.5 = 10.7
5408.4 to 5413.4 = 11.1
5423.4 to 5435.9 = 12.3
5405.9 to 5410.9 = 10.2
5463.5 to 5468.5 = 12.4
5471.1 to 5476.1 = 11.8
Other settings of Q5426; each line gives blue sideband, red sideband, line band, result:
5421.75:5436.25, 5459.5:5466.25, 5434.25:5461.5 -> -0.7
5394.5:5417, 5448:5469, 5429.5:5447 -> -0.2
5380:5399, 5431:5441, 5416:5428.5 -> -0.5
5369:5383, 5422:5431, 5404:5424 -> 1.4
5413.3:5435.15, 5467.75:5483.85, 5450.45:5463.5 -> -1.0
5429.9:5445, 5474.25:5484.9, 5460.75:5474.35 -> -0.7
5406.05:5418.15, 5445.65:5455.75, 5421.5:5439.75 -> -0.5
